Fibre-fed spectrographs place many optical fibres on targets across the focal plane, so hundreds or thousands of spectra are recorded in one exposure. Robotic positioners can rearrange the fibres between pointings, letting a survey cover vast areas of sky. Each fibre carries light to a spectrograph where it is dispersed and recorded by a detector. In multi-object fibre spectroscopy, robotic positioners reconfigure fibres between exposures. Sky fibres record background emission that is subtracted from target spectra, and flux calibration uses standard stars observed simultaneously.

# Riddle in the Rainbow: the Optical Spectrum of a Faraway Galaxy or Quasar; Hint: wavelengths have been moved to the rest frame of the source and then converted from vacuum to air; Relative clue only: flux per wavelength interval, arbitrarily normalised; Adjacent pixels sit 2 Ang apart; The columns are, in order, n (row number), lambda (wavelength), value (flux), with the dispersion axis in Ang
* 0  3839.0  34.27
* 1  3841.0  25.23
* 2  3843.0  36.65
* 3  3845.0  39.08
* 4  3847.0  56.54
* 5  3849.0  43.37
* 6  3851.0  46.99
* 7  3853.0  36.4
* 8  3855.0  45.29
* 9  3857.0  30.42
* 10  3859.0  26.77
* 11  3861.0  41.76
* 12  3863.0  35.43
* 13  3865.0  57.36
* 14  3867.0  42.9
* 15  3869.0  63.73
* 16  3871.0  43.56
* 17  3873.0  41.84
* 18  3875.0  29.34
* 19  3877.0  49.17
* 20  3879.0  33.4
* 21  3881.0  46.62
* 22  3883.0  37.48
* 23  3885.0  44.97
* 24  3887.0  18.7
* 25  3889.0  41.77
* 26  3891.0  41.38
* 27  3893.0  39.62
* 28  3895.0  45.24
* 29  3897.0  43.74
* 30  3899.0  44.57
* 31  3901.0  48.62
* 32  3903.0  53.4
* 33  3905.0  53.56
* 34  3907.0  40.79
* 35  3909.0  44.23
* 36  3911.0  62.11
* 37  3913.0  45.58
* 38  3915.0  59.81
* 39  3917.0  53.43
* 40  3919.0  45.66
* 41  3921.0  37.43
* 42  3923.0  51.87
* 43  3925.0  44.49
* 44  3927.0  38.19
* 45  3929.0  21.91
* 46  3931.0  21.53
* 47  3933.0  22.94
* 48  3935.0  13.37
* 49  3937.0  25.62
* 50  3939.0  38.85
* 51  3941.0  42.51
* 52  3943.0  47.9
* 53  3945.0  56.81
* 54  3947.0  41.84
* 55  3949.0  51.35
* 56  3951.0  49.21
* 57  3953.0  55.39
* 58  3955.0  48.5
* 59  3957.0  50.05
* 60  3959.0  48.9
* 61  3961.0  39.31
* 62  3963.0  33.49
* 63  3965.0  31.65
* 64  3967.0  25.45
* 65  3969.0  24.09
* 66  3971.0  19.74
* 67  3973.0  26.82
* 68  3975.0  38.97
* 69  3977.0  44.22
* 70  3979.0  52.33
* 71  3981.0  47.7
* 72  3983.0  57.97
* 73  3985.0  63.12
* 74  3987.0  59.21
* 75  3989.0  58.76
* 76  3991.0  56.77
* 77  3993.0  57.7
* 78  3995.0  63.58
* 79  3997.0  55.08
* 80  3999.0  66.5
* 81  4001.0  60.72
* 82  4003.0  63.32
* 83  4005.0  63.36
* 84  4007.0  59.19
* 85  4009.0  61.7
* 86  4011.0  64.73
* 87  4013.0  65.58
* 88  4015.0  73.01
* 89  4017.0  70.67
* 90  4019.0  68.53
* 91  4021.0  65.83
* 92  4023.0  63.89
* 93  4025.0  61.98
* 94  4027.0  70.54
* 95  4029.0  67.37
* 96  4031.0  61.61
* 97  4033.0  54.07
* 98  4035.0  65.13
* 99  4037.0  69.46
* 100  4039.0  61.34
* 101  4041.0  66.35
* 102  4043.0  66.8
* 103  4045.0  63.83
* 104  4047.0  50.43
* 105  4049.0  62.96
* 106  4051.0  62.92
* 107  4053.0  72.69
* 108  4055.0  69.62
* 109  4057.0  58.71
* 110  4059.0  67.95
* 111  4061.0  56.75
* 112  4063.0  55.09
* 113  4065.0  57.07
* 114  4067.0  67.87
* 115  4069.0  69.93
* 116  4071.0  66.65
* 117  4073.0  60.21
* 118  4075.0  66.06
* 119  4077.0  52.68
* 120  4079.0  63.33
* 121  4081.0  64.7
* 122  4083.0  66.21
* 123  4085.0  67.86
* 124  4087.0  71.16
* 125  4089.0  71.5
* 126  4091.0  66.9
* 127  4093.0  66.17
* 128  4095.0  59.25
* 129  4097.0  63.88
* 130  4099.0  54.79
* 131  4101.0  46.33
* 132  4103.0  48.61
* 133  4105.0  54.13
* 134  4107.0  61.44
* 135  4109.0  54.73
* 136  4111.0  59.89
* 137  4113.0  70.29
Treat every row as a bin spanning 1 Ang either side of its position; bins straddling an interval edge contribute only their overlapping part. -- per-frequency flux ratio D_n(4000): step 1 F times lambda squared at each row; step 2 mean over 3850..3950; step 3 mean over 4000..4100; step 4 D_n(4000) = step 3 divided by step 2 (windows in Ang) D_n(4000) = 1.65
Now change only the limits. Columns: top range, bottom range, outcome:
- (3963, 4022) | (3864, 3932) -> 1.29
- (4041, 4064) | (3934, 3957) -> 1.53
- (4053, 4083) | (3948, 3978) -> 1.70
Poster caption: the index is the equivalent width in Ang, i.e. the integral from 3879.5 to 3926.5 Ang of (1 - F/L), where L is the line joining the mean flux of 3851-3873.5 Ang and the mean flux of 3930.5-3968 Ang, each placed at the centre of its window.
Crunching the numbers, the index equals -4.8 Ang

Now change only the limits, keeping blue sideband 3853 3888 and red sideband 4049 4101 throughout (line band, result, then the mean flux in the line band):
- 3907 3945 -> 5.03 Ang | 40.3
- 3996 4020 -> -3.56 Ang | 64.4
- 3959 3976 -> 6.72 Ang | 31.1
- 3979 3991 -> -0.78 Ang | 56.9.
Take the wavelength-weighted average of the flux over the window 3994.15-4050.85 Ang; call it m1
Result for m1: 63.8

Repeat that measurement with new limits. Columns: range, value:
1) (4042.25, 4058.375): 63.5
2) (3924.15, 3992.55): 41.3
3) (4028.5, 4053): 63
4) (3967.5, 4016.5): 54.2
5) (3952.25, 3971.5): 37.9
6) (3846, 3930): 43.6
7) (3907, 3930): 45.7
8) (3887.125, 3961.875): 43.3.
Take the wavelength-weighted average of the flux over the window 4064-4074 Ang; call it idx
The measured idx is 64.3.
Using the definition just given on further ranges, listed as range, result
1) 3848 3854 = 42.3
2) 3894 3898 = 44.5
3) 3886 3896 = 37.3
